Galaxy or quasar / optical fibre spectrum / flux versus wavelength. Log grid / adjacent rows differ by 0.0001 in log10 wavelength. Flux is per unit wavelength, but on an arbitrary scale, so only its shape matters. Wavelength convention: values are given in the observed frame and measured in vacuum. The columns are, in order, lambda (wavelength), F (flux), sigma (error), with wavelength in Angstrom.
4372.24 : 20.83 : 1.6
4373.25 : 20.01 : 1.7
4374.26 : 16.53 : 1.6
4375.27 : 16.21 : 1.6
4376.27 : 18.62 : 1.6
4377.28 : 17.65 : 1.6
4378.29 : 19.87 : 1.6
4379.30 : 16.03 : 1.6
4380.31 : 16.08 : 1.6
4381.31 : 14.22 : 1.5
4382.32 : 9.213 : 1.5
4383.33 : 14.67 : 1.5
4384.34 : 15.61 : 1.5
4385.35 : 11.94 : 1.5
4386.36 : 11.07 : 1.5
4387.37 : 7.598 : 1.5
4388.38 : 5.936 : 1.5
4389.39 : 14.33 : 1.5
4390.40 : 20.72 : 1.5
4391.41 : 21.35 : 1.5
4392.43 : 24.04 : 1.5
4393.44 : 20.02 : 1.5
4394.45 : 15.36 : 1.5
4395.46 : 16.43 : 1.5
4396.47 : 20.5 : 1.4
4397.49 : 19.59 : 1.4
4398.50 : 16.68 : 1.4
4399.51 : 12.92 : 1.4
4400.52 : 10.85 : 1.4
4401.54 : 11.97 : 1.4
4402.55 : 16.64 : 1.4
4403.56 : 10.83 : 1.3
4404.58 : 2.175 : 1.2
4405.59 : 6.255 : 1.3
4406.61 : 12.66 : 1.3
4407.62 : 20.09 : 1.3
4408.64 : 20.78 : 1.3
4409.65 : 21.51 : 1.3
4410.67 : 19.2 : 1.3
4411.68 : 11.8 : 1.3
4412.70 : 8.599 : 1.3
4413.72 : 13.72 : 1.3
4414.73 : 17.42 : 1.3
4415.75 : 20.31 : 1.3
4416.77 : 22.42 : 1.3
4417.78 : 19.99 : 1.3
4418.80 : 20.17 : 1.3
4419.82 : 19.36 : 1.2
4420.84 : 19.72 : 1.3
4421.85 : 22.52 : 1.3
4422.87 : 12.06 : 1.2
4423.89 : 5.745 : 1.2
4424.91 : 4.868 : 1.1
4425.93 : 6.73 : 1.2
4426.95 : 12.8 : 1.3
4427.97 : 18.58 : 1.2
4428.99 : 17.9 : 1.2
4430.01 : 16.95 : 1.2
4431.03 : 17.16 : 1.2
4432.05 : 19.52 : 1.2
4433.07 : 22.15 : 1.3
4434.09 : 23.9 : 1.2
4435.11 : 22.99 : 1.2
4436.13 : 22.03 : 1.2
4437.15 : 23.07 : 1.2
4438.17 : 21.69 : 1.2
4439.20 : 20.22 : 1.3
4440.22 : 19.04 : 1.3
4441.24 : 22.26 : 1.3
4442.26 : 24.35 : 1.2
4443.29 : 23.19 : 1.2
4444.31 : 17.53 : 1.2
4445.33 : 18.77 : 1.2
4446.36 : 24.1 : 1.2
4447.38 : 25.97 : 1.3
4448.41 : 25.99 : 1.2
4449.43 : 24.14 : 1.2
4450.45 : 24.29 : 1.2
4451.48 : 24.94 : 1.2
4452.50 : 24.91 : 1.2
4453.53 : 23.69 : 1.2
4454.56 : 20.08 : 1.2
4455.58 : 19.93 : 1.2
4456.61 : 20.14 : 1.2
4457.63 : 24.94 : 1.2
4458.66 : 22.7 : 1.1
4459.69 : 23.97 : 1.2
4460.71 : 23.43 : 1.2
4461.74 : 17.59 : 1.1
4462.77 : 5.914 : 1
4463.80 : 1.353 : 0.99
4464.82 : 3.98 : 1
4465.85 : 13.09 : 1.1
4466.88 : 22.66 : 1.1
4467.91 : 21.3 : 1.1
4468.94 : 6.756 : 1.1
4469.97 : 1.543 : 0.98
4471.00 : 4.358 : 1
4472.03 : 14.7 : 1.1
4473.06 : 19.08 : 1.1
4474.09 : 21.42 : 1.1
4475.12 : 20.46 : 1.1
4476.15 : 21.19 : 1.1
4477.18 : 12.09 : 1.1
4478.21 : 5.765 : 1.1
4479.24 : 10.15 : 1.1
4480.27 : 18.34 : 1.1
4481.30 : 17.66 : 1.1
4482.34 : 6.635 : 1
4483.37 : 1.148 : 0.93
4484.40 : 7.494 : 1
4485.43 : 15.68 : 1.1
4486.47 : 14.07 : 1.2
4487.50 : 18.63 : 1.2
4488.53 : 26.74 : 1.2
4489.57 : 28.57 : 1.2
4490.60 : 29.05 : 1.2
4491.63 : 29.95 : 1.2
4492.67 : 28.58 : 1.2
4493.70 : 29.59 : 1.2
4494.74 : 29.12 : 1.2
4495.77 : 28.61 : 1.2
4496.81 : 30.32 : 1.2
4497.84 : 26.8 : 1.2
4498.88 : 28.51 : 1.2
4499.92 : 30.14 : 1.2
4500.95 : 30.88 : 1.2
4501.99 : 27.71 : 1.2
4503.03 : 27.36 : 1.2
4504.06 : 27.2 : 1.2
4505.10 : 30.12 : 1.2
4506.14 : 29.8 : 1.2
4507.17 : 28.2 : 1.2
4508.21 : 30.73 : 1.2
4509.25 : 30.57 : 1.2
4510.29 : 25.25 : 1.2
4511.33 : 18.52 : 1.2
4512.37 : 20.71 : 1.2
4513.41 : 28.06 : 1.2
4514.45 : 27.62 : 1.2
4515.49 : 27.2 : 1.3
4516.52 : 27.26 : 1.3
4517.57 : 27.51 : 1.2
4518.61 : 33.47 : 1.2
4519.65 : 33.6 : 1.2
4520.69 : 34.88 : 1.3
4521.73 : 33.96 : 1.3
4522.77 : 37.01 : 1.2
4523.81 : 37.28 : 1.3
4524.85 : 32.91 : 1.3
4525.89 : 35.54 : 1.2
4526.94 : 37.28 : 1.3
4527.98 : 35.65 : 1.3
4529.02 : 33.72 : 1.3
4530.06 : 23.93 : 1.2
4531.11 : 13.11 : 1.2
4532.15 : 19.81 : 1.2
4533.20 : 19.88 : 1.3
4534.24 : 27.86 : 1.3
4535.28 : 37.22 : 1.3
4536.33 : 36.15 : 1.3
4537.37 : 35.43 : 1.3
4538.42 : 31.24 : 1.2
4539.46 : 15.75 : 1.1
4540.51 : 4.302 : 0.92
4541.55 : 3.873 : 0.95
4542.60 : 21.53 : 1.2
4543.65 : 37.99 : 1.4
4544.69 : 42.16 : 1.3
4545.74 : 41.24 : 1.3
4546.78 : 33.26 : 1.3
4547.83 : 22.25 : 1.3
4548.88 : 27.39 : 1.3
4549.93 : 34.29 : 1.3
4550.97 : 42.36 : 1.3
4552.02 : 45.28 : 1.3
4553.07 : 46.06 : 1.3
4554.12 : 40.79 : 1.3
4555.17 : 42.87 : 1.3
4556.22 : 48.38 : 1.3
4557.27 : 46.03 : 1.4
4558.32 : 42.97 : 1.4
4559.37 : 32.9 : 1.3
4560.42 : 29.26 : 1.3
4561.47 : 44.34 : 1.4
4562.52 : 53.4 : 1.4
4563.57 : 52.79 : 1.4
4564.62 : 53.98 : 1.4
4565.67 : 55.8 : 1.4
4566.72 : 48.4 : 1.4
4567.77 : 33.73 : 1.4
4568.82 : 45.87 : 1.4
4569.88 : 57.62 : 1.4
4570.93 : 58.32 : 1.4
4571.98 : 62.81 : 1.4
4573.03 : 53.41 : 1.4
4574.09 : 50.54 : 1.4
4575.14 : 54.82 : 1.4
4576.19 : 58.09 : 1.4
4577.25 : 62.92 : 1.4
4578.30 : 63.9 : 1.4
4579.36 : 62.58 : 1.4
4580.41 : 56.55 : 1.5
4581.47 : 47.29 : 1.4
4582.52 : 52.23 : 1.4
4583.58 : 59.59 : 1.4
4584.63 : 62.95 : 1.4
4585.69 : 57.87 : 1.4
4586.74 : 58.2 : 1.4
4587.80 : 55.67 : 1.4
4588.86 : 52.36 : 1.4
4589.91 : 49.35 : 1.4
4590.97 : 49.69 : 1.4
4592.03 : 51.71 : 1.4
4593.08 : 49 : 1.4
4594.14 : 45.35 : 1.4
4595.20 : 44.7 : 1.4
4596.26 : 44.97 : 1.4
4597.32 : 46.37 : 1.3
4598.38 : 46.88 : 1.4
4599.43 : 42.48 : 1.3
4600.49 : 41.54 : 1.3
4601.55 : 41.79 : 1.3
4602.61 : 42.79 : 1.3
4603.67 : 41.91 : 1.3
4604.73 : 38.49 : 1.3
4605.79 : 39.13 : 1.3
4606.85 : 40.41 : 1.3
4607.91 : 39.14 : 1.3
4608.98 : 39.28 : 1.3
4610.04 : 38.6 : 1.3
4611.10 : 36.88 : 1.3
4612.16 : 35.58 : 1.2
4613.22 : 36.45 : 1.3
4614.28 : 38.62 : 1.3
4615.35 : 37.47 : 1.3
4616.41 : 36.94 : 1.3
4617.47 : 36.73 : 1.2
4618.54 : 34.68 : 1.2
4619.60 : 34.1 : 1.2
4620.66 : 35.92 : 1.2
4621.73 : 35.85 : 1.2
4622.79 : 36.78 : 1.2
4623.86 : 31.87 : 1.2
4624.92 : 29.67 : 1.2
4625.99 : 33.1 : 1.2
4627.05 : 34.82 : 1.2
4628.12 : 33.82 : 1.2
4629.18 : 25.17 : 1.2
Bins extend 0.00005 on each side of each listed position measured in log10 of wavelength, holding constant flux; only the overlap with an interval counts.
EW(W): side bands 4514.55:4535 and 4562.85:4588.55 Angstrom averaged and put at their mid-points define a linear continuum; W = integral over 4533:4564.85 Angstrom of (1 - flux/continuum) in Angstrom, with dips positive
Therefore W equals 5.44 Angstrom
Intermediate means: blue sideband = 30.1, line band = 35.3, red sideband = 55.2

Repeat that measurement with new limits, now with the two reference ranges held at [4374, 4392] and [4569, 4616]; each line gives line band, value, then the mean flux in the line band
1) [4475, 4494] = 8.27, 17.8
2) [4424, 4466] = 9.46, 19.2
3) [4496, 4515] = 3.78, 27.7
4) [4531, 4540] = 2.89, 26.8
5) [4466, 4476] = 4.89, 14.9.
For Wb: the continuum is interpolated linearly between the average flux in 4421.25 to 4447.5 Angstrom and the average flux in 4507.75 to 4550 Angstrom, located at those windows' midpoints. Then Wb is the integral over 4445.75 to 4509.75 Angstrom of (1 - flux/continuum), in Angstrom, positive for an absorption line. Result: 7.1 Angstrom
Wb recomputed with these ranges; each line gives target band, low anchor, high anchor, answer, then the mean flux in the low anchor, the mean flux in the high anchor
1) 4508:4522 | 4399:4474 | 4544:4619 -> 1.90 Angstrom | 17.3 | 45.9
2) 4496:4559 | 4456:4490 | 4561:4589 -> 8.07 Angstrom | 14.9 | 54.7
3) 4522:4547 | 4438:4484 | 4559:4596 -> 6.53 Angstrom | 17.4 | 52.3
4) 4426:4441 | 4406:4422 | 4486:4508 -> 0.59 Angstrom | 18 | 27.7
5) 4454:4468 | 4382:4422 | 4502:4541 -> 3.07 Angstrom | 15.6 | 28.5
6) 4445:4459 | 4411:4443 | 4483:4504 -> -1.98 Angstrom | 17.8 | 24.7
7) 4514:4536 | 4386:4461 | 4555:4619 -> 3.53 Angstrom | 18.2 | 47.3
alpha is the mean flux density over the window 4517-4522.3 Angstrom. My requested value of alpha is 32.6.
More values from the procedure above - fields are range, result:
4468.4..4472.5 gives 6.84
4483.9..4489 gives 16.5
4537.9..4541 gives 17.2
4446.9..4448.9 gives 25.9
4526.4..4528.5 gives 36.4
